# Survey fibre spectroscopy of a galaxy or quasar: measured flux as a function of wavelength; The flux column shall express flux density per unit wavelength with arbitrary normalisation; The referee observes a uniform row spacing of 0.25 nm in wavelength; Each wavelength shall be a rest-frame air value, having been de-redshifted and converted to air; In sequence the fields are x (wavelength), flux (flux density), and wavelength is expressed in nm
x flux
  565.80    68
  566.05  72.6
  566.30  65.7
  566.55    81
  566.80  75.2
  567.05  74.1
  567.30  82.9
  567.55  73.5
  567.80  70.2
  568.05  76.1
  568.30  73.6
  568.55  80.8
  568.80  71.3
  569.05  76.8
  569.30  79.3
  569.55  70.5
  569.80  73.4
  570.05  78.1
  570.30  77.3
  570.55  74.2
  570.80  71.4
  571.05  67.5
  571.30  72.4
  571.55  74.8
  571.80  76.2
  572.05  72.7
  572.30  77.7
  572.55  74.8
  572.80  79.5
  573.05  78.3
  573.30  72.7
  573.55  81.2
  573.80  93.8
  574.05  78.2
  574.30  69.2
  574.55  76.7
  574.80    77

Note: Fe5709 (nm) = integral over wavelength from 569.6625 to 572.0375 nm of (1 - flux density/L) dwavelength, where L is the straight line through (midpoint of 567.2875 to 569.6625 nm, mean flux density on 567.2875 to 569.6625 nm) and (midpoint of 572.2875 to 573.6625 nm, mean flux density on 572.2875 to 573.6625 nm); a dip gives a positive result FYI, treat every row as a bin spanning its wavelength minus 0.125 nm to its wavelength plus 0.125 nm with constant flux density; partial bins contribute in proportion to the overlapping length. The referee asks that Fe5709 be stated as 0.08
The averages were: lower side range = 75.2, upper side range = 77.3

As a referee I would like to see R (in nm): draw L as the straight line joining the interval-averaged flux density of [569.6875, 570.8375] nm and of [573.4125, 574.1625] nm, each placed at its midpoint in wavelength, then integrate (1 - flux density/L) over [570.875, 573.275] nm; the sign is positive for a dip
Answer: 0.155 nm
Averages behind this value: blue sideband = 75.2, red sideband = 84.3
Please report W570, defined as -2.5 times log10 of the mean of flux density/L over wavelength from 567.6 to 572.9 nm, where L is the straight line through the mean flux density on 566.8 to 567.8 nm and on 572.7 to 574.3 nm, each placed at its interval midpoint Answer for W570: 0.04 mag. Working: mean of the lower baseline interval 75.8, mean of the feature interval 74.7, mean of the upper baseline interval 79.7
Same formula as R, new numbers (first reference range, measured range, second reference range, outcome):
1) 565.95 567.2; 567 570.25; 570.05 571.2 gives -0.09 nm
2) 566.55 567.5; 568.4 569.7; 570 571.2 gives -0.01 nm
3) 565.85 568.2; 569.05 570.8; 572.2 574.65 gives 0.02 nm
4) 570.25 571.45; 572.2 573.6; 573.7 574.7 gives -0.01 nm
